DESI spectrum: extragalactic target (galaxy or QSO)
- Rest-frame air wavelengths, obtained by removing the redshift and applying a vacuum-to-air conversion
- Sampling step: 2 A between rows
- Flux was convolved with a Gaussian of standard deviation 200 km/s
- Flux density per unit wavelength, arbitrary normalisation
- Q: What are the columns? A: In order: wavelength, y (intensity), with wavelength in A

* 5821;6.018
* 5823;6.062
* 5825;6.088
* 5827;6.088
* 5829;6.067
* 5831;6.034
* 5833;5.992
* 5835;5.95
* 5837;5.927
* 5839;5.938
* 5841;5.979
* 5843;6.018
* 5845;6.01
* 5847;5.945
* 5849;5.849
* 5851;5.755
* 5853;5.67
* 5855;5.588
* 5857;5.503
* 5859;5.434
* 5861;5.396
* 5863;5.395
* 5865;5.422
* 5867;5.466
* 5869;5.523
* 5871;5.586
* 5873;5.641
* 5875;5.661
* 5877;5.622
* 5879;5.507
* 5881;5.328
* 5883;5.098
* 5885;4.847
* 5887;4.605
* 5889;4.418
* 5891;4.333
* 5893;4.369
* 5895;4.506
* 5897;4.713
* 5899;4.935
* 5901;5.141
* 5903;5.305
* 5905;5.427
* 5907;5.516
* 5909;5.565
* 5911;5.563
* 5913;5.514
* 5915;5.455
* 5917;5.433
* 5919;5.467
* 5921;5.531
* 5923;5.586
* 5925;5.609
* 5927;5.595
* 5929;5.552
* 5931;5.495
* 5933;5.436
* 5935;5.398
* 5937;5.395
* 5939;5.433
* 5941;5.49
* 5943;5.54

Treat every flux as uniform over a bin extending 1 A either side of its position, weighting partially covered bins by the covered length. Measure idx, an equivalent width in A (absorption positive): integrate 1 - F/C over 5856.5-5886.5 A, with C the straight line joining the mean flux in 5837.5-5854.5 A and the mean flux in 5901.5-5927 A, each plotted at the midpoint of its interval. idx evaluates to 1.71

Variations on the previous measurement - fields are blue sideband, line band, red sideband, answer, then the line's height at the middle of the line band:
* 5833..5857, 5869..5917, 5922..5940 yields 4.1 A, 5.66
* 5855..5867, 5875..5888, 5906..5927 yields 0.6 A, 5.48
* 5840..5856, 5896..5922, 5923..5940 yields 1.1 A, 5.59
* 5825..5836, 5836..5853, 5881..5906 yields -0.4 A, 5.76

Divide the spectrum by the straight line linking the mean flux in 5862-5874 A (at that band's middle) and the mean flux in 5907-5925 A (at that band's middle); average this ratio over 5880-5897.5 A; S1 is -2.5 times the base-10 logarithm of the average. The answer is 0.18 mag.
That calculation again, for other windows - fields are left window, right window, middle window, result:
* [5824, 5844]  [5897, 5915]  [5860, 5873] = 0.04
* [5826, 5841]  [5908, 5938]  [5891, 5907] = 0.15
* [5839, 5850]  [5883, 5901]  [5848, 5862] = 0.01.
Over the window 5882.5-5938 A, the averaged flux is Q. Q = 5.21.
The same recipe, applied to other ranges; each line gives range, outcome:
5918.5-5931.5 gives 5.55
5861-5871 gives 5.46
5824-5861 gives 5.87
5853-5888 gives 5.4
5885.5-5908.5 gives 4.86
